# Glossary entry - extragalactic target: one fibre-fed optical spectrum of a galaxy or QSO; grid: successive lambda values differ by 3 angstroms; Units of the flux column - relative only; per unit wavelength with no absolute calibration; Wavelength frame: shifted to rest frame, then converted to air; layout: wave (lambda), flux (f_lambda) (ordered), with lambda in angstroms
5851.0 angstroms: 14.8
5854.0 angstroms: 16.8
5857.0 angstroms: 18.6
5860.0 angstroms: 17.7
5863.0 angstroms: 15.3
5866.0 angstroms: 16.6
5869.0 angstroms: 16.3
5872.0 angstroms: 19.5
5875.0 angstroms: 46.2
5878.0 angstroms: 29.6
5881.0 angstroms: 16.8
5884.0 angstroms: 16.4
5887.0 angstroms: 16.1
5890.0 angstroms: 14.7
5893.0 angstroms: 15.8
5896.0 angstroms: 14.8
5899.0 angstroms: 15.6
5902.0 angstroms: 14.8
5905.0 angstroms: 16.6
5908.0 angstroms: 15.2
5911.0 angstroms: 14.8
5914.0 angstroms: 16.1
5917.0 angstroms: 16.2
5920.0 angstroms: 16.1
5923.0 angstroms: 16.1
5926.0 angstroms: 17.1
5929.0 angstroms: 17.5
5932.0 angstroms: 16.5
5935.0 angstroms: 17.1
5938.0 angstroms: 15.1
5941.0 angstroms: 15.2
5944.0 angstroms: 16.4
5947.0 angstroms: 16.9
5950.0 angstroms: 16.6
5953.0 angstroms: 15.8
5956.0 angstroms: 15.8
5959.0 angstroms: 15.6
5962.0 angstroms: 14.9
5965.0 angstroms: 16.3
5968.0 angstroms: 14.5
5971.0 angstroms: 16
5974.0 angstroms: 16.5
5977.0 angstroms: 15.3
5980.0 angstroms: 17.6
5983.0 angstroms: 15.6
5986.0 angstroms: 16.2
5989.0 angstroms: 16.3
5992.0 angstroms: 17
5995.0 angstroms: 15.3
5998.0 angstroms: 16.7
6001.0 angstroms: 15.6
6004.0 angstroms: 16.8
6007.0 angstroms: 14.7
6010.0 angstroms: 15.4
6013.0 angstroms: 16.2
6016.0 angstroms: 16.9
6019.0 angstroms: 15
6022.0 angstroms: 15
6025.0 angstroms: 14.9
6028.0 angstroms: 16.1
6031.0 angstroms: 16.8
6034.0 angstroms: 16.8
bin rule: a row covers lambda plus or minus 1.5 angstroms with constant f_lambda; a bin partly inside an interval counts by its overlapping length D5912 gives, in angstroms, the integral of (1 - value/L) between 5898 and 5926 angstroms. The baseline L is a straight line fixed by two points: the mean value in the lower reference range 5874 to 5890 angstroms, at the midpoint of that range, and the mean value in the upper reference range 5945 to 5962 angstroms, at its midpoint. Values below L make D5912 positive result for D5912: 6.2 angstroms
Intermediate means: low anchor 23.4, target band 15.8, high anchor 16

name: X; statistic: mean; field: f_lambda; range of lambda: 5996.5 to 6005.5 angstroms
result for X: 16.4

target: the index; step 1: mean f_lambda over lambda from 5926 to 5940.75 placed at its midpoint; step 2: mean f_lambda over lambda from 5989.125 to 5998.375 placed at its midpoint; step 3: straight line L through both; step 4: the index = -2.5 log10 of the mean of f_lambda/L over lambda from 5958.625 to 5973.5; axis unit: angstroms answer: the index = 0.06 mag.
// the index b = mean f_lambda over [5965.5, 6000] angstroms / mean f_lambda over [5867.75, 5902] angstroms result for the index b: 0.81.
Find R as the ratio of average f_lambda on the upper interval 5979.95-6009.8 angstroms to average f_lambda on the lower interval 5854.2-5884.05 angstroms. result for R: 0.8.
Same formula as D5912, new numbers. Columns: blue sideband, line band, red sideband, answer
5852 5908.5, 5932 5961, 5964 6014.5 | 1.7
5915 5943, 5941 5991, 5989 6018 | 0.6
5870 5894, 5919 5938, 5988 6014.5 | 2.9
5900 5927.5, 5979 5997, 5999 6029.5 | -0.7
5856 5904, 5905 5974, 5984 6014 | 5.9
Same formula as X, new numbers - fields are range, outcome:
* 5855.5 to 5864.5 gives 17.2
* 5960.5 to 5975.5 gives 15.6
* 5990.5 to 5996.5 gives 16.2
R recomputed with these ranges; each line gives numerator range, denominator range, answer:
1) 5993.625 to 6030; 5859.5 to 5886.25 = 0.73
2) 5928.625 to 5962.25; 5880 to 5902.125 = 1.03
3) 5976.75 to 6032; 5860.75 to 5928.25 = 0.89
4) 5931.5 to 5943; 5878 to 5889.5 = 0.89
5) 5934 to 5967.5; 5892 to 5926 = 1.01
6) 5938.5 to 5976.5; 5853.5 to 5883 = 0.74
